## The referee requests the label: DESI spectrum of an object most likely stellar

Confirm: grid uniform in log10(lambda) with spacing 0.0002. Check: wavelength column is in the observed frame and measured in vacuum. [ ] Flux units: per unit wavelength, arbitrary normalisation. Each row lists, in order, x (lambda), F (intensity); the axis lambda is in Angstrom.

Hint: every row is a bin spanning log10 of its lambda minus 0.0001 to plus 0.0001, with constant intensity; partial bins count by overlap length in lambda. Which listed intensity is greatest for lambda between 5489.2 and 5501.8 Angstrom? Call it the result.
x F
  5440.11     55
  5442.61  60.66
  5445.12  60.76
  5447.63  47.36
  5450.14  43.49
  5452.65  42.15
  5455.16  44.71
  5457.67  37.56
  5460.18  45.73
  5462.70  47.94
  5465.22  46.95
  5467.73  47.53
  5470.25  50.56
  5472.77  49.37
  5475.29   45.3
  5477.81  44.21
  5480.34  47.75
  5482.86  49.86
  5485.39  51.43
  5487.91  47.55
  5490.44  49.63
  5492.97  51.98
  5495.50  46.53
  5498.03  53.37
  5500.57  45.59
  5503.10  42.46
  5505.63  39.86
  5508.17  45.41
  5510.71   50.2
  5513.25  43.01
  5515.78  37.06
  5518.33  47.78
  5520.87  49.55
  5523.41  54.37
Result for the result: 53.37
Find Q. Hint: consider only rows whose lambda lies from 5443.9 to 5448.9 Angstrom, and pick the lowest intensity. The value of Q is 47.36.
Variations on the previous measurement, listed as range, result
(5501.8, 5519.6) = 37.06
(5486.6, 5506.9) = 39.86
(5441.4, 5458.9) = 37.56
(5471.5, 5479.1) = 44.21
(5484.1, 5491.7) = 47.55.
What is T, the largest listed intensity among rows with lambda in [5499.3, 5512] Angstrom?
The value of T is 50.2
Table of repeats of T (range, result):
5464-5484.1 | 50.56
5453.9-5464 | 47.94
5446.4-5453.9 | 47.36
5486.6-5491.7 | 49.63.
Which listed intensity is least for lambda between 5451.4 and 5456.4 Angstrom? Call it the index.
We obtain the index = 42.15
